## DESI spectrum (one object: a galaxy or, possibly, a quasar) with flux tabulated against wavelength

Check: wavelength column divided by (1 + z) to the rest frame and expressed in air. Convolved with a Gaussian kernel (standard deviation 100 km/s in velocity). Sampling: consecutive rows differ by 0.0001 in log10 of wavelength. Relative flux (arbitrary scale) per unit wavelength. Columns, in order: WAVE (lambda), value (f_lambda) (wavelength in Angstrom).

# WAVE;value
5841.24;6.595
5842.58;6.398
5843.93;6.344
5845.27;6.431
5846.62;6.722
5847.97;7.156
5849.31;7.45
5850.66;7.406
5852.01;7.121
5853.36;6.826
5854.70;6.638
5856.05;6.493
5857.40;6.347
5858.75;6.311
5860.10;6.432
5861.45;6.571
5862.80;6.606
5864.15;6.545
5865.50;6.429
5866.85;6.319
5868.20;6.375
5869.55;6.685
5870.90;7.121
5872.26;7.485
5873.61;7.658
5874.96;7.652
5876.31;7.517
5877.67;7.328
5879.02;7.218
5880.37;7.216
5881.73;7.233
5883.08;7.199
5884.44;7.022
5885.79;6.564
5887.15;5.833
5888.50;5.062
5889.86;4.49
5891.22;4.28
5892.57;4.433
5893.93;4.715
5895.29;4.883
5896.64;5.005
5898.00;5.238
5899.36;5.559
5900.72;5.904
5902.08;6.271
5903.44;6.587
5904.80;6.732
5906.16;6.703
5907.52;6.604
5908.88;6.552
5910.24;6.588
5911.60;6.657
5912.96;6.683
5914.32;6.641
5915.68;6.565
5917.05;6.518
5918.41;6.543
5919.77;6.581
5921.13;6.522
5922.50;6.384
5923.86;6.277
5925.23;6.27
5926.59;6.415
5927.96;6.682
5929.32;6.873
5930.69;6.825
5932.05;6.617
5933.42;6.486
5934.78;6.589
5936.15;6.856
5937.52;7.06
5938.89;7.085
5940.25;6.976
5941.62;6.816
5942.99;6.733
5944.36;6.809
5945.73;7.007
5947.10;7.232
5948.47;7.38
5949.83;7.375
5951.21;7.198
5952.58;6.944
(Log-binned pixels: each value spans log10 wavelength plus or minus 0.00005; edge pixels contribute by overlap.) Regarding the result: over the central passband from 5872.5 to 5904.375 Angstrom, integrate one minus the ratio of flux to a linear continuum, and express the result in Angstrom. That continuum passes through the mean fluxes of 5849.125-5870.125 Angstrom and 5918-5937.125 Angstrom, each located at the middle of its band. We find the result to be 2.2 Angstrom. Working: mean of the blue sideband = 6.64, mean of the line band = 6.15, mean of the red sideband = 6.57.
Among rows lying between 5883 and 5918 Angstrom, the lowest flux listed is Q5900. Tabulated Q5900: 4.28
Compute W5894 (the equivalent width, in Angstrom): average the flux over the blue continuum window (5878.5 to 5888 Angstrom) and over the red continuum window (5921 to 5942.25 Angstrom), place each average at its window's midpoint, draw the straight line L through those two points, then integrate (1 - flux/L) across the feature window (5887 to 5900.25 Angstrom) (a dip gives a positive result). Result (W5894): 3.7 Angstrom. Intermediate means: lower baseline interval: 6.86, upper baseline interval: 6.67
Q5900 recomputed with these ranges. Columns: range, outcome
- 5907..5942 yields 6.27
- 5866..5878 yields 6.319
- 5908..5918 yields 6.518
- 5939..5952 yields 6.733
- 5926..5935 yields 6.415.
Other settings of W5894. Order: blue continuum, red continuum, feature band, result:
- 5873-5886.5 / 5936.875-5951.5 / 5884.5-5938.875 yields 7.4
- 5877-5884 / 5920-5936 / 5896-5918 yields 1.7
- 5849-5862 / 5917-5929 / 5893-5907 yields 1.7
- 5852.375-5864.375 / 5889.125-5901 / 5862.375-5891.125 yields -4.9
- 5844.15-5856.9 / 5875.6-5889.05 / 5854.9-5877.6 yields 0.2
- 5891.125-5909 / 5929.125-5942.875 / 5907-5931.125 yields -1.1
